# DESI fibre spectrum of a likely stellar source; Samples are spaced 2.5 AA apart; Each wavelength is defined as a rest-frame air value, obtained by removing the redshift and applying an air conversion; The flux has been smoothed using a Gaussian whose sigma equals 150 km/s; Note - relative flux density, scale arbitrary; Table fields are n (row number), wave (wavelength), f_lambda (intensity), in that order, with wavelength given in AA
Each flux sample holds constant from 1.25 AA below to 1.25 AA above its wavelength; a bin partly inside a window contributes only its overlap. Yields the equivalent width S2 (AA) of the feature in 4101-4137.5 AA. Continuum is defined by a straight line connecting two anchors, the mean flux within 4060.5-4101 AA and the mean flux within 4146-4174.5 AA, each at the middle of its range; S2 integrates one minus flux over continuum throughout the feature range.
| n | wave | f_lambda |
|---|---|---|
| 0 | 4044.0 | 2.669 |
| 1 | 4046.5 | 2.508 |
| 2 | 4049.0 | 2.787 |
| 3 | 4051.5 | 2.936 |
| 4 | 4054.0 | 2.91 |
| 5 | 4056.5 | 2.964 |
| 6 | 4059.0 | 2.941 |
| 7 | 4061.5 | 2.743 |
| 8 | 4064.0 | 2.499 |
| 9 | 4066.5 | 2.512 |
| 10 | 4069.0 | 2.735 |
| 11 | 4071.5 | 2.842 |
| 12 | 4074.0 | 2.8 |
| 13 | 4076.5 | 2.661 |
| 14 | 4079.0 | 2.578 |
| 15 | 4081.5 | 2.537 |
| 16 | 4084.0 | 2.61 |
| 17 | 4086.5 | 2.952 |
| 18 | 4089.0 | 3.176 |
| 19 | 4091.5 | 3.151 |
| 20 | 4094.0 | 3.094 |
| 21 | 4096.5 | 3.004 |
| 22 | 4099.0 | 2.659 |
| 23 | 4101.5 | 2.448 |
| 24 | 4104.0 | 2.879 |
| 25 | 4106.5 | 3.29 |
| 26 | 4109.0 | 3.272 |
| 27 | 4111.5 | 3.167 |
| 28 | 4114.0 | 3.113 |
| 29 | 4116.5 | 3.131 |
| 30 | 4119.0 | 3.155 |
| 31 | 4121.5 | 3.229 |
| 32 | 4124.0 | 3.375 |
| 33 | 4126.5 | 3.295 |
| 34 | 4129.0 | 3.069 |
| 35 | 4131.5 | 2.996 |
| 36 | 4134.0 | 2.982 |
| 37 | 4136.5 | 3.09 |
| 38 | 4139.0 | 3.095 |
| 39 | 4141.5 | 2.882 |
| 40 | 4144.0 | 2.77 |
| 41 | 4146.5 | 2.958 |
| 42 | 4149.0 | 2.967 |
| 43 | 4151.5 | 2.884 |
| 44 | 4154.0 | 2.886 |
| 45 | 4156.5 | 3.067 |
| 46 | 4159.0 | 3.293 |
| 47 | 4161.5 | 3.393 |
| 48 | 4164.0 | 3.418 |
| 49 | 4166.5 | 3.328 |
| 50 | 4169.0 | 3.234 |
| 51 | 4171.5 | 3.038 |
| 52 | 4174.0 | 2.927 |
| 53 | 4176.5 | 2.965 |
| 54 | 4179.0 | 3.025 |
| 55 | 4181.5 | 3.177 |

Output -2.1 AA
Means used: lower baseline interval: 2.78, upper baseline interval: 3.13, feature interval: 3.11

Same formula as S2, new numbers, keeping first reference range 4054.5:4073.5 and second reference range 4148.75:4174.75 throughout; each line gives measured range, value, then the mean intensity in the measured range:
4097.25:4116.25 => -0.4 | 2.98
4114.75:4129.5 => -1.1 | 3.21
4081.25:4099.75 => -0.4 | 2.92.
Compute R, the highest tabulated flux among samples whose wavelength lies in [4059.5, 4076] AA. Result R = 2.842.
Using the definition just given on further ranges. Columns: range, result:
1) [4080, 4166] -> 3.418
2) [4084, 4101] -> 3.176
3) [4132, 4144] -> 3.095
